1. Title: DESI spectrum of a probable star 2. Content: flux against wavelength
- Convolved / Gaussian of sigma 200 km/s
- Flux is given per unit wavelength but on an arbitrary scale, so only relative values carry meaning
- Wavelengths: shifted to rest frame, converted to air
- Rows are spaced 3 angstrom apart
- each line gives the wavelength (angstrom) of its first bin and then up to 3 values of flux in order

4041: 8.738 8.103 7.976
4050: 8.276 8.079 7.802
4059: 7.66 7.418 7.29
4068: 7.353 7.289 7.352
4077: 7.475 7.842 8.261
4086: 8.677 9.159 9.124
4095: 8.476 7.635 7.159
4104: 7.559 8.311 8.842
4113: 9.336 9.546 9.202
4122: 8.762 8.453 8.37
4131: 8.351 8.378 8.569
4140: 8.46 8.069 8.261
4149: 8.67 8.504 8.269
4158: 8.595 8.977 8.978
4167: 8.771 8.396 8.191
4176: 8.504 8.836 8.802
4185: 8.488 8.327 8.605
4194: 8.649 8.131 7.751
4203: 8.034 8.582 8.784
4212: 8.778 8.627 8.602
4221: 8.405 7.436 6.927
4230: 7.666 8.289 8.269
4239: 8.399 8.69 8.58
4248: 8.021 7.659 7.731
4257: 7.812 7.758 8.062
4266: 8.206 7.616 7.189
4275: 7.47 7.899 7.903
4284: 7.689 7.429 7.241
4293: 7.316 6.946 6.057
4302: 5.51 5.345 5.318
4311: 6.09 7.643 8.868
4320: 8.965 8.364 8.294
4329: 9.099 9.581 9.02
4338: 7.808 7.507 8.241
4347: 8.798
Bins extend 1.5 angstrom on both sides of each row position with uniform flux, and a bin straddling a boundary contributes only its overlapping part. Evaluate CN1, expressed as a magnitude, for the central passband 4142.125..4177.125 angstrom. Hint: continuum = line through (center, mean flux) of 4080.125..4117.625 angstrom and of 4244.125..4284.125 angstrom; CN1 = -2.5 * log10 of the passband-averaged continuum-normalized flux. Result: -0.04 mag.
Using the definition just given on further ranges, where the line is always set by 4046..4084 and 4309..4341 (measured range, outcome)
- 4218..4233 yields 0.038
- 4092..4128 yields -0.095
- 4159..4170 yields -0.118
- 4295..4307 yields 0.362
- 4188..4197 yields -0.068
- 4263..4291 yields 0.071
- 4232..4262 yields -0.002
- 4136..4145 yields -0.065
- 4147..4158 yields -0.079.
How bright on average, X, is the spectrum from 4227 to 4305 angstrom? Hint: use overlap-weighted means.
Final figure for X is 7.6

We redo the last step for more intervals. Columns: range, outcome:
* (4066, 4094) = 8.05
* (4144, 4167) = 8.61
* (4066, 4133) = 8.29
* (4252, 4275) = 7.75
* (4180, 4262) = 8.22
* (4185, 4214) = 8.41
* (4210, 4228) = 8.18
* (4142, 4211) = 8.49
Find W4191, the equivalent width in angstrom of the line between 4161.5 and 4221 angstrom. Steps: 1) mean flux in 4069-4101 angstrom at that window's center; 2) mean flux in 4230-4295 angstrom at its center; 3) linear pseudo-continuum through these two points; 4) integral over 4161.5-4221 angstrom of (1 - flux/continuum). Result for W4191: -4.3 angstrom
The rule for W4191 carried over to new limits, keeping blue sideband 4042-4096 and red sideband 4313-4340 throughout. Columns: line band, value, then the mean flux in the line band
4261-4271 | 0.7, 7.91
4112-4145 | -2.2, 8.67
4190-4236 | 0.7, 8.22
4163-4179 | -0.7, 8.58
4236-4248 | -0.1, 8.45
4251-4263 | 0.9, 7.79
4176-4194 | -0.7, 8.61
